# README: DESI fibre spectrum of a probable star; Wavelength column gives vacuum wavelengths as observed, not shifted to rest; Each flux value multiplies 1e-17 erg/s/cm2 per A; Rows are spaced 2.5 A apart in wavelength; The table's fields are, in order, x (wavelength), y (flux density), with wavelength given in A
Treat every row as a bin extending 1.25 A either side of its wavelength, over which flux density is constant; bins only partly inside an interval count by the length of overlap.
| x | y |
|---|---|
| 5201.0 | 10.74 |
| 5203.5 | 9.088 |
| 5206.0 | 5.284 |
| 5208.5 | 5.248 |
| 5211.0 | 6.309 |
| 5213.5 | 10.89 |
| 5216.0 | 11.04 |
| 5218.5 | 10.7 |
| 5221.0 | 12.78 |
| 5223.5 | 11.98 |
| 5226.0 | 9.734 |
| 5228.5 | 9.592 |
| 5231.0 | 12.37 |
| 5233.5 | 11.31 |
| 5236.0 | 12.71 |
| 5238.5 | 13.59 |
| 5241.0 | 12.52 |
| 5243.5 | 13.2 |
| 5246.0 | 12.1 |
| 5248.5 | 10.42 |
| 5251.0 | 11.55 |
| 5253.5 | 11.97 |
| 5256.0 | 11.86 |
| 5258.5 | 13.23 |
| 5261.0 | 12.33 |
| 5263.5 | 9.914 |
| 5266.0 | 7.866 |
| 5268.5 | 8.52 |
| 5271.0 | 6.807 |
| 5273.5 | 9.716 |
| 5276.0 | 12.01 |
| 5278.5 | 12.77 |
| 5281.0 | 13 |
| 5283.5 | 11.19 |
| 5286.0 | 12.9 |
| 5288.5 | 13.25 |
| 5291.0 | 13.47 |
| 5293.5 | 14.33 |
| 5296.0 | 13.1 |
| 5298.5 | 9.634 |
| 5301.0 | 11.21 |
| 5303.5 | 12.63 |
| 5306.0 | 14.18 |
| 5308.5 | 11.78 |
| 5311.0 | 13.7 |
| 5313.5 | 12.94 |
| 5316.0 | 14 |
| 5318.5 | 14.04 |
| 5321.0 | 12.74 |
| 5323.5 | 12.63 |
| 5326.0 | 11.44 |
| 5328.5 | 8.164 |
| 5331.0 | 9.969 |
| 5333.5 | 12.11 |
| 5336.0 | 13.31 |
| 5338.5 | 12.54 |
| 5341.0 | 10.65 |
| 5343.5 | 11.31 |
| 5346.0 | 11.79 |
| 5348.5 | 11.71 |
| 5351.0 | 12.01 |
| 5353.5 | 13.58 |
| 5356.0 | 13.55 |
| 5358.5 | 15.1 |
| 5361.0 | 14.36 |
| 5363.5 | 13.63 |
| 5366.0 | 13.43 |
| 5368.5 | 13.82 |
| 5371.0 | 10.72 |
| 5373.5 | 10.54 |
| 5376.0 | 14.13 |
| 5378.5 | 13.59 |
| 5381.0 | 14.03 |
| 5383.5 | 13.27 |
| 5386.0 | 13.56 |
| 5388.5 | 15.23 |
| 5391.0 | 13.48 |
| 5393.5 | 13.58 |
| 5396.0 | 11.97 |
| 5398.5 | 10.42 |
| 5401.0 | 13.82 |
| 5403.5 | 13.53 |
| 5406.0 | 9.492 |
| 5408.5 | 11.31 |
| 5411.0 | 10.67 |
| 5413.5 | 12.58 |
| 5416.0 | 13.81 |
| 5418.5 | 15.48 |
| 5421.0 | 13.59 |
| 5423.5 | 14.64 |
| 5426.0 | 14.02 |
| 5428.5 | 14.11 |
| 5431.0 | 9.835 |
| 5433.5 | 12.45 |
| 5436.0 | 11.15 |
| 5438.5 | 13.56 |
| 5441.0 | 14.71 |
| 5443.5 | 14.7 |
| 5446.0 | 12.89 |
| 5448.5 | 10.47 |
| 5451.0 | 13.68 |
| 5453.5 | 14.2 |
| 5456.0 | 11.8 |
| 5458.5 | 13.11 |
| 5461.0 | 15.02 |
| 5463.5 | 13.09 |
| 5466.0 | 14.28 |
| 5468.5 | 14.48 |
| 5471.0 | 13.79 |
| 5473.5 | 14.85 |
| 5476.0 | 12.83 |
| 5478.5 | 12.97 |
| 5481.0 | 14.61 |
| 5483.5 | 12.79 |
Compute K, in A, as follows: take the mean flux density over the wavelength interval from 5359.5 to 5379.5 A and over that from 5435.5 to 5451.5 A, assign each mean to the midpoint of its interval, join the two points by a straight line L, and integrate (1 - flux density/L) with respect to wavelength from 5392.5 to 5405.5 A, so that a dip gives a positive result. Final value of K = 0.6 A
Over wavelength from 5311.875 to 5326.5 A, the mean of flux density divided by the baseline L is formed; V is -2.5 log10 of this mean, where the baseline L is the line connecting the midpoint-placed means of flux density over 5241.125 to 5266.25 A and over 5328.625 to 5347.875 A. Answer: -0.14 mag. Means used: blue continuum 11.6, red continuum 11.5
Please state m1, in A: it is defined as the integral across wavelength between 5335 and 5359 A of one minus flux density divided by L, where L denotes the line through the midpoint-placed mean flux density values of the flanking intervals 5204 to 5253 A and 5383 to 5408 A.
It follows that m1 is -0.6 A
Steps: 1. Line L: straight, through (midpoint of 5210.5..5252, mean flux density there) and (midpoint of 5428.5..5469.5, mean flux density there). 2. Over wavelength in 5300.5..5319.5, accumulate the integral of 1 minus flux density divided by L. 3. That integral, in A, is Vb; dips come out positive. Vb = -1.7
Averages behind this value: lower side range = 11.4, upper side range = 13.1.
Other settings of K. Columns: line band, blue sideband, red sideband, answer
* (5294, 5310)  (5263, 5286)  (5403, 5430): -2.0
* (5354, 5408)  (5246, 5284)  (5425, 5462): -3.6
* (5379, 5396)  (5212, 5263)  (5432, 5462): -1.3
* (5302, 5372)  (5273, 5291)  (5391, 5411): -2.2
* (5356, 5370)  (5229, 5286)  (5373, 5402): -1.2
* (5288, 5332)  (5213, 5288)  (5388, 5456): -1.9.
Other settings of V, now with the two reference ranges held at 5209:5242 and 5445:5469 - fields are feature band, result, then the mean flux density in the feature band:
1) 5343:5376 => -0.04 mag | 12.8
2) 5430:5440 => 0.10 mag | 11.9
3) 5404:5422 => 0.03 mag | 12.4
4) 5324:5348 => 0.07 mag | 11.3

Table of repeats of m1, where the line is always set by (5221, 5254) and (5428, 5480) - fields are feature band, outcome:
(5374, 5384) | -0.64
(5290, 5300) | -0.32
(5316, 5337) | 0.81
